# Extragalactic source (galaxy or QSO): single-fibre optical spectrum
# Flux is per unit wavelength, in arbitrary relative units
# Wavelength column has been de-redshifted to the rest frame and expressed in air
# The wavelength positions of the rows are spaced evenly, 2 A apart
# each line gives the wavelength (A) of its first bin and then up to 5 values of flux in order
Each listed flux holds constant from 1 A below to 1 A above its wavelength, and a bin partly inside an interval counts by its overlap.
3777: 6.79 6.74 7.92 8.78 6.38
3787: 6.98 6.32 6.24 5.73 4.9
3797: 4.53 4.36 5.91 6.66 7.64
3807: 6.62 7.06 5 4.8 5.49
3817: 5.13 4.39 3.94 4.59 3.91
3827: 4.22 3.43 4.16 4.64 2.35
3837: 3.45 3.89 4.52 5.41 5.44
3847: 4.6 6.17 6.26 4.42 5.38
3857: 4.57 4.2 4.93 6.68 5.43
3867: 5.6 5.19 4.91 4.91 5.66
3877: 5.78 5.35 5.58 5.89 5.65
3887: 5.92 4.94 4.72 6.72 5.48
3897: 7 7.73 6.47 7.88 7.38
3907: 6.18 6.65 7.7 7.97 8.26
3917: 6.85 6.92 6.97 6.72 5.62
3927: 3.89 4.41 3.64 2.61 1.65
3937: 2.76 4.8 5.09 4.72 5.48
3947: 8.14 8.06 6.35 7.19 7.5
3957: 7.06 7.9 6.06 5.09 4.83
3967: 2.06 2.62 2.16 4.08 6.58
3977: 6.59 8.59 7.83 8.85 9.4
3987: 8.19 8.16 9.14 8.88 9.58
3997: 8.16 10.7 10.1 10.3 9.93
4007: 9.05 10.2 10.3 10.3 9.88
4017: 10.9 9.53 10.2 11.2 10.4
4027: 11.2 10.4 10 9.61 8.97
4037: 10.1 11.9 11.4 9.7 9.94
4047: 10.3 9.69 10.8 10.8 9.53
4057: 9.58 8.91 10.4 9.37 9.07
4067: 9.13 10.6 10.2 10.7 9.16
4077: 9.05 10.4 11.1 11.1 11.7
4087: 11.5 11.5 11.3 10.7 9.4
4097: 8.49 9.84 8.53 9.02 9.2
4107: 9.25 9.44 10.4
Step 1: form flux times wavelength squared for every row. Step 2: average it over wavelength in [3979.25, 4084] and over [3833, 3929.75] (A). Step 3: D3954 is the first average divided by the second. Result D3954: 1.86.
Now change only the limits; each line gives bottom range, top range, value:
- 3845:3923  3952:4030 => 1.44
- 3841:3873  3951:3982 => 1.16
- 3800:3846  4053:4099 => 2.36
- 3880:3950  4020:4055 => 1.87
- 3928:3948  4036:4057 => 2.53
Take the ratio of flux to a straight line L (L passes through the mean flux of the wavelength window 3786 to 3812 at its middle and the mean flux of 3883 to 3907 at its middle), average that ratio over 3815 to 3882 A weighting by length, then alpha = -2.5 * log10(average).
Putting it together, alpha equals 0.27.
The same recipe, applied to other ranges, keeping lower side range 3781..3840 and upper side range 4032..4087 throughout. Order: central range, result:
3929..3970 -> 0.48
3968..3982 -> 0.48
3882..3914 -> 0.08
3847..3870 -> 0.17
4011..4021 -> -0.10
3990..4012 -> -0.08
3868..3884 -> 0.21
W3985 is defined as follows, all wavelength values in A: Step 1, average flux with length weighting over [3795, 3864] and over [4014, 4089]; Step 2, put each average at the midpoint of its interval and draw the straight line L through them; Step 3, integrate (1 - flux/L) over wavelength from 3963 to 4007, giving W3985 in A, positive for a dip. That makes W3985 6.5 A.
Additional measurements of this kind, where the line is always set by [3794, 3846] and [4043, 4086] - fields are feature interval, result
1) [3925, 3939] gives 7.3 A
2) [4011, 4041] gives -3.6 A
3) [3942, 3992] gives 9.4 A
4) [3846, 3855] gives 0.2 A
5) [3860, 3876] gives 1.3 A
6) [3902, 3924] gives -1.3 A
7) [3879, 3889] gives 0.9 A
